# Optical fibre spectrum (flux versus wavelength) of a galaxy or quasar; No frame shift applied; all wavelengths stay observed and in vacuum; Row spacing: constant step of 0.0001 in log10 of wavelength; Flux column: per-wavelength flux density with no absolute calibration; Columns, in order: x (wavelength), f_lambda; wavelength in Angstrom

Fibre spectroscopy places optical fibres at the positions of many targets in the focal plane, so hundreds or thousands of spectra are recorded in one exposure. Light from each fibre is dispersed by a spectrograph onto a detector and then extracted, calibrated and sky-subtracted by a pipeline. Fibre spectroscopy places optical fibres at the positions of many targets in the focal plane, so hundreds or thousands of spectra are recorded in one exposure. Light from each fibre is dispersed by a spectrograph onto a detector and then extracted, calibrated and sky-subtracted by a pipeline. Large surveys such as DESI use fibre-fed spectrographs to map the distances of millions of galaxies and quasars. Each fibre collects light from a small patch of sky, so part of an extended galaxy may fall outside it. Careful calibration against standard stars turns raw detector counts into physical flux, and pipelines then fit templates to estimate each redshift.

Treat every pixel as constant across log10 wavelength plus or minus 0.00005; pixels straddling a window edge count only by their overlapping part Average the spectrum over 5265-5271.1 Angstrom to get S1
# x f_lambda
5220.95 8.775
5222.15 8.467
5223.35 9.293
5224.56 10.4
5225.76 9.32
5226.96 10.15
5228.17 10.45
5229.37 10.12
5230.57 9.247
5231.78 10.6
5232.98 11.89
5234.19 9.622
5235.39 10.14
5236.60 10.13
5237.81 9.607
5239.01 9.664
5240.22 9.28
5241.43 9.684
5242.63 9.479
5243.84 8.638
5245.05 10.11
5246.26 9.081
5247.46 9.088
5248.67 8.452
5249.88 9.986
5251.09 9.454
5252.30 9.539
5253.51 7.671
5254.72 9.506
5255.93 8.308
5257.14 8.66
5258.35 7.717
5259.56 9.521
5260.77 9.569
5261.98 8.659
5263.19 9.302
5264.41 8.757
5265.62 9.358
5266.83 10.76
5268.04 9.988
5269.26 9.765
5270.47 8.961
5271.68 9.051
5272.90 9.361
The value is 9.77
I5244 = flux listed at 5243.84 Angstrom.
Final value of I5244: 8.638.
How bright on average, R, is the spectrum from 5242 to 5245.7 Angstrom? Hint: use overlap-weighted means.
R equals 9.41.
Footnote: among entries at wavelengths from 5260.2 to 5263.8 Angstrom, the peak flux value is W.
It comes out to 9.569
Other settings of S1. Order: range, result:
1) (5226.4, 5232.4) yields 10.1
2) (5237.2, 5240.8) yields 9.52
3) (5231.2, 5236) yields 10.6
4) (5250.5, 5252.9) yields 9.49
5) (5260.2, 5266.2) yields 9.12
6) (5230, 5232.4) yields 9.95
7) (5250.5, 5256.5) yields 8.9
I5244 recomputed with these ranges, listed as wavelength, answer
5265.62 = 9.358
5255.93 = 8.308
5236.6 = 10.13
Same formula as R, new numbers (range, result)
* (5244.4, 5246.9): 9.58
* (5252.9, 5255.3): 8.58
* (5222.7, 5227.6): 9.77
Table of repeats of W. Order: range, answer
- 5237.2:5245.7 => 10.11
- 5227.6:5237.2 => 11.89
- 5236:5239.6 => 10.13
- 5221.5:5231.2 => 10.45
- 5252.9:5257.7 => 9.506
